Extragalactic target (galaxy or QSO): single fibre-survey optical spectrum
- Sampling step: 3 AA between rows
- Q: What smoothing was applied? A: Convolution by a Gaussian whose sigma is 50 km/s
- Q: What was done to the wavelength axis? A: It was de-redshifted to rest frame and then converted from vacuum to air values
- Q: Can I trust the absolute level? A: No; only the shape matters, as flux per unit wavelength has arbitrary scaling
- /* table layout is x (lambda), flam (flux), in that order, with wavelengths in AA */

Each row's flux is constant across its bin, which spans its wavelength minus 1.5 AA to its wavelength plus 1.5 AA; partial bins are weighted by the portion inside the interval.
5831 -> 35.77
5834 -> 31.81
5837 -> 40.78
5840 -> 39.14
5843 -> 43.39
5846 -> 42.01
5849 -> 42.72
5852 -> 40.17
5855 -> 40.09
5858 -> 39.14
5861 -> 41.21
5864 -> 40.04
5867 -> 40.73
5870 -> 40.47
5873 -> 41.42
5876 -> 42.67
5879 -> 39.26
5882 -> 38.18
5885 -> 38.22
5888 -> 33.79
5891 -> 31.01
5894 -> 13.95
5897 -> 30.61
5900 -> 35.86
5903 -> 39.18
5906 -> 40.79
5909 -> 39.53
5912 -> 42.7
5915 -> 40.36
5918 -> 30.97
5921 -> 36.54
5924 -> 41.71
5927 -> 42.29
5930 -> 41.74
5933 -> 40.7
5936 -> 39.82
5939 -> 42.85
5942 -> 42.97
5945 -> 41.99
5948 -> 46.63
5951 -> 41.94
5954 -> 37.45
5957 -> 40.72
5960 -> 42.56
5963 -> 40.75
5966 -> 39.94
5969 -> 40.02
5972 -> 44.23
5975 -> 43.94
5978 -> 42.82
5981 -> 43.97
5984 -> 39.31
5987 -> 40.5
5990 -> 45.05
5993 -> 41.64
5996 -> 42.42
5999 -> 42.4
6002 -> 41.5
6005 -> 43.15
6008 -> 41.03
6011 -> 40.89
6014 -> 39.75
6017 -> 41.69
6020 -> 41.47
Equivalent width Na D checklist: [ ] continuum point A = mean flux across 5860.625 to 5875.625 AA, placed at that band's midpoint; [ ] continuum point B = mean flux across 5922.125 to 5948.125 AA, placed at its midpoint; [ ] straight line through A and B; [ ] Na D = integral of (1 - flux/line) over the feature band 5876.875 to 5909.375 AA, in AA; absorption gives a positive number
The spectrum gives 5.3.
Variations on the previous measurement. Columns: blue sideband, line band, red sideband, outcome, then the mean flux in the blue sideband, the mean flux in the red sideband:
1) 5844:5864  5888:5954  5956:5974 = 4.9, 40.9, 41.5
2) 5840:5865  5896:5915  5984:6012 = 1.3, 41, 41.9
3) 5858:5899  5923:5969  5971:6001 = -1.5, 36.4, 42.6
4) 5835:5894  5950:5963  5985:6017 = 0.1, 39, 41.8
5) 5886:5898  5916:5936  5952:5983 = -3.0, 27.7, 41.6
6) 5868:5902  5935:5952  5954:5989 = -1.4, 35.2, 41.6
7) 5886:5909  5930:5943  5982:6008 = -1.8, 32.8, 42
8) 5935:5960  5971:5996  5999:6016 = -0.6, 41.9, 41.4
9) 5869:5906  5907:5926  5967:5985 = -0.5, 35.5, 42.4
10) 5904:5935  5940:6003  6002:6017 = -2.2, 39.7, 41.3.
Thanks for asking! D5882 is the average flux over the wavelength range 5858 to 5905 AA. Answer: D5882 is 36.6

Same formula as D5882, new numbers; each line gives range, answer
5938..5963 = 42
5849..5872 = 40.4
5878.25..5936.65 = 36.8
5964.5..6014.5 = 42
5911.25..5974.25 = 40.9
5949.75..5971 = 40.6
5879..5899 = 31.7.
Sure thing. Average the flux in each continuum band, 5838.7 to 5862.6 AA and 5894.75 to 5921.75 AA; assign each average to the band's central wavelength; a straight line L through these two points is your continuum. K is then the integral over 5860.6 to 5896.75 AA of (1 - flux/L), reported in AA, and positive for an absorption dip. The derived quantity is 2.4 AA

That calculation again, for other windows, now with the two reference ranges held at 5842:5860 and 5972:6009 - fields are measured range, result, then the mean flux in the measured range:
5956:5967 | 0.3 AA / 41.1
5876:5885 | 0.5 AA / 39.3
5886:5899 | 4.2 AA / 28.1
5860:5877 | 0.1 AA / 41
